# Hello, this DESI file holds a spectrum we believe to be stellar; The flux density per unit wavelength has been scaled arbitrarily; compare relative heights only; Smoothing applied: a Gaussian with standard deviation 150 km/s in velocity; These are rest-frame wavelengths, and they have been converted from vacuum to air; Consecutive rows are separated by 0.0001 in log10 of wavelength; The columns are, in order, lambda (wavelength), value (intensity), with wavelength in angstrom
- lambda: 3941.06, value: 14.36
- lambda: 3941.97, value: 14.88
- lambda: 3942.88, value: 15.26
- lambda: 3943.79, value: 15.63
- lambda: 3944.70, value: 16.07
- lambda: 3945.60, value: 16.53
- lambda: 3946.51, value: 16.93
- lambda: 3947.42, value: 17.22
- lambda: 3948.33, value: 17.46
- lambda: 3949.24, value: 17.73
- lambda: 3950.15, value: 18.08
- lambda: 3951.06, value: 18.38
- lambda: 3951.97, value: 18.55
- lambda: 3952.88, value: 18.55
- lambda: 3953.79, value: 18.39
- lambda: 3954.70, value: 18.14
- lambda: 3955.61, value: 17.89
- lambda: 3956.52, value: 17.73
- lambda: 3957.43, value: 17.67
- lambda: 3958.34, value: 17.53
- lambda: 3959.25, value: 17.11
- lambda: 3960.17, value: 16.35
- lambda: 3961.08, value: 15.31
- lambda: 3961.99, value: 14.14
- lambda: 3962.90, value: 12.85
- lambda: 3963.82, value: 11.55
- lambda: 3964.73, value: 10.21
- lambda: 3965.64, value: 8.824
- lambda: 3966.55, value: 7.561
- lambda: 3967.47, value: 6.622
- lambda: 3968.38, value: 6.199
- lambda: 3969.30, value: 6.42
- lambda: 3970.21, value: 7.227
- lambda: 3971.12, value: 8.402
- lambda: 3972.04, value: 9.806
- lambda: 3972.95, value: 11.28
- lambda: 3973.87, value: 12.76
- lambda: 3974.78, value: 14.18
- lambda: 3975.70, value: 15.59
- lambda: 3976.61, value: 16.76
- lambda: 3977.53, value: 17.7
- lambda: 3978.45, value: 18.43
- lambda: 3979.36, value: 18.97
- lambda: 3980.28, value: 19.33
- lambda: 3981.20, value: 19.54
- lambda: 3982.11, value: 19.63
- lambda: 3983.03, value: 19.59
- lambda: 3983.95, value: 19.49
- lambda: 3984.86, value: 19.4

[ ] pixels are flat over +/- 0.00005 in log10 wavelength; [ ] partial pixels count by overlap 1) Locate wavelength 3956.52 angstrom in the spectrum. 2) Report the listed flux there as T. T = 17.73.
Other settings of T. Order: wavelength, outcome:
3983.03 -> 19.59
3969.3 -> 6.42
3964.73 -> 10.21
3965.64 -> 8.824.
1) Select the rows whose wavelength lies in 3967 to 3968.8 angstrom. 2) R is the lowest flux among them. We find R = 6.199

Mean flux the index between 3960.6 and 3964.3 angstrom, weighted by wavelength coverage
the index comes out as 13.5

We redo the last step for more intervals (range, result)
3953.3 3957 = 18.1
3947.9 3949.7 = 17.6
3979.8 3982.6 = 19.5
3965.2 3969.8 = 7.12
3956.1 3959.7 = 17.5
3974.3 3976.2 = 14.9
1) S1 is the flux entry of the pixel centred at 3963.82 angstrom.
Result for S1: 11.55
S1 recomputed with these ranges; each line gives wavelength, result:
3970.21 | 7.227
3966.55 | 7.561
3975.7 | 15.59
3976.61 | 16.76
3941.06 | 14.36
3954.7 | 18.14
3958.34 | 17.53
